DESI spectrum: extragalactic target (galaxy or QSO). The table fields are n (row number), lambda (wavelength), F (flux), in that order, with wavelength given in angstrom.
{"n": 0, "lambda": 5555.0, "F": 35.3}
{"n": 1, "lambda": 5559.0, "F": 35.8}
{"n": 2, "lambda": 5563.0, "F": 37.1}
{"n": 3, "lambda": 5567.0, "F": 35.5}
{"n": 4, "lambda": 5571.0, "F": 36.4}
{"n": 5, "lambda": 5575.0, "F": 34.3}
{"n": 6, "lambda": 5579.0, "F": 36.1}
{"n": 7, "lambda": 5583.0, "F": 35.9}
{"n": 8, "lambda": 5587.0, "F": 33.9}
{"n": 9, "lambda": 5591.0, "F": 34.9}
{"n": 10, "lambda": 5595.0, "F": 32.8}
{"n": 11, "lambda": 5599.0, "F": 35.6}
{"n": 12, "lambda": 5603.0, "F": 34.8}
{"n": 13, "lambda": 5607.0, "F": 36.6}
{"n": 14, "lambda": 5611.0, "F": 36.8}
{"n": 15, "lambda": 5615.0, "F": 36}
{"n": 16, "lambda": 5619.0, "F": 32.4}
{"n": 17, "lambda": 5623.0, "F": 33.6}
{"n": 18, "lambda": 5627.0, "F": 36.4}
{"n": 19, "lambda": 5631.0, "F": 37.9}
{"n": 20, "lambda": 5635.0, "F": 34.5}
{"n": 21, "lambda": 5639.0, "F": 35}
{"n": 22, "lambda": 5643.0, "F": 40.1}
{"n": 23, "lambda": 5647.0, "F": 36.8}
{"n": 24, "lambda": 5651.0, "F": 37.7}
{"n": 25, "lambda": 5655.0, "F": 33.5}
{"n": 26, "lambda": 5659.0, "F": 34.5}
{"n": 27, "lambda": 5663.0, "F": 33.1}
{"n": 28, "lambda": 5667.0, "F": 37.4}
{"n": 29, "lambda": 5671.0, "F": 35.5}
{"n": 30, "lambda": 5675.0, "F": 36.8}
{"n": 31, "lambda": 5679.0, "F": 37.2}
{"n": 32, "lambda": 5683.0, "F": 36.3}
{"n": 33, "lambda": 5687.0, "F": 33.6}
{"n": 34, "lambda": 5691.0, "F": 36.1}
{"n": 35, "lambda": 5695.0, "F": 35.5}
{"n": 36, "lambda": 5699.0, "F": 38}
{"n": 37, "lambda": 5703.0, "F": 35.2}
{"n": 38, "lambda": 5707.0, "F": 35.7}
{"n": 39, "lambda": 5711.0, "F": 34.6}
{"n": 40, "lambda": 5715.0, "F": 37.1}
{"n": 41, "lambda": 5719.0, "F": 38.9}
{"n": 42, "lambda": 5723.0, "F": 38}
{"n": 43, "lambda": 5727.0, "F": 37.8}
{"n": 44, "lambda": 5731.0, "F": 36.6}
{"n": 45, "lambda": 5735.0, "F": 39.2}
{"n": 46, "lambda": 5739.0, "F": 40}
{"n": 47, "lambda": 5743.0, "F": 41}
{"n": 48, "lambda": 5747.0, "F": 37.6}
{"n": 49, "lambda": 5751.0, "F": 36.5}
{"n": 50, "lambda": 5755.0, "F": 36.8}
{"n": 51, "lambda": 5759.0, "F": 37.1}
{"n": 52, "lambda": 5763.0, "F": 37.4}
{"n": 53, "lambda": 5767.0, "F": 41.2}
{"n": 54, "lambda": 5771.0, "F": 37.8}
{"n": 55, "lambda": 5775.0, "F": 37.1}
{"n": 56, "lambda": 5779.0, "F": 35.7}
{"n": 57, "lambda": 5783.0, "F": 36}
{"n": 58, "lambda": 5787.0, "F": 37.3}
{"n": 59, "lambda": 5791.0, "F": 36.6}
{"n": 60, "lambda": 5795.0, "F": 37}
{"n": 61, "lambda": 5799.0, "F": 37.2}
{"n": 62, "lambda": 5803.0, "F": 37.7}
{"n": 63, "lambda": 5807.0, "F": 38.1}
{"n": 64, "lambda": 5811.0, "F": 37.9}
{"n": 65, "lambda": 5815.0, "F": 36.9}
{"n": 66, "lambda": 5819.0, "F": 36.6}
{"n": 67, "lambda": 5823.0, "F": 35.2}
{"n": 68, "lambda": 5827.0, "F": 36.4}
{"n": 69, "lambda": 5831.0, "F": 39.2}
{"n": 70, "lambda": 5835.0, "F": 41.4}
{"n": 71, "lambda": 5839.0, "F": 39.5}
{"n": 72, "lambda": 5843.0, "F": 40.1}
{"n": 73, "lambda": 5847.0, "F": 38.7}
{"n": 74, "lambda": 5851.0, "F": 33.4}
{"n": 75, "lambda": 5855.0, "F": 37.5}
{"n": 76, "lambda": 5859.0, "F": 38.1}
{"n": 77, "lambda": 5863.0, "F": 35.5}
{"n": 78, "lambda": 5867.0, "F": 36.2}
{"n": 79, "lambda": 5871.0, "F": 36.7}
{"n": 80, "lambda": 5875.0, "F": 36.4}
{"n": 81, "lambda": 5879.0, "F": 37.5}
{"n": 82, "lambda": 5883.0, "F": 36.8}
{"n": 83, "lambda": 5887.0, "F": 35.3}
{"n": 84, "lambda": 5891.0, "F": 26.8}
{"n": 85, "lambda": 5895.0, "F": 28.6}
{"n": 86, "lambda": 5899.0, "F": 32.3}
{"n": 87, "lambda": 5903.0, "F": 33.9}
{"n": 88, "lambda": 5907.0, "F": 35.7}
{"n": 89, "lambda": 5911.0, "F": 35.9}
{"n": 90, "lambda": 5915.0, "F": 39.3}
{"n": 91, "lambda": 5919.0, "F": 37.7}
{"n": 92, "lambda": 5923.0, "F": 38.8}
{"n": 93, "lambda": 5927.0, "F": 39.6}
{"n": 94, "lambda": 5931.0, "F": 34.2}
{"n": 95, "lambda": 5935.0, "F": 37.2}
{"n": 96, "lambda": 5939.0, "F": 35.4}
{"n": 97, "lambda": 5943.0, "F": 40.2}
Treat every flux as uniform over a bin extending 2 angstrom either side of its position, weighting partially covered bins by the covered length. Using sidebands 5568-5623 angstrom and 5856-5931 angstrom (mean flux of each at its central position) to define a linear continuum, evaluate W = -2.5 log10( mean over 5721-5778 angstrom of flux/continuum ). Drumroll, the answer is -0.082 mag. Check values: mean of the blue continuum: 35.1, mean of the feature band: 38.1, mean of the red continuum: 35.6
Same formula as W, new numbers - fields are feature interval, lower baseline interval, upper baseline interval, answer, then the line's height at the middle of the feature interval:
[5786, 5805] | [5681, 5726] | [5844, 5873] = -0.02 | 36.5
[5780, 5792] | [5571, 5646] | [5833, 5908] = -0.03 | 35.7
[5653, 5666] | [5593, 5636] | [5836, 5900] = 0.04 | 35.3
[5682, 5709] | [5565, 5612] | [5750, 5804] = 0.02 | 36.4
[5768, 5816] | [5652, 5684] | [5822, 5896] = -0.03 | 36.1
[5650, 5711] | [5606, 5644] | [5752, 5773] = 0.03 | 36.7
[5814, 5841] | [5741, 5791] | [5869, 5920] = -0.05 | 36.2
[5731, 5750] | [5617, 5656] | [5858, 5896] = -0.10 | 35.4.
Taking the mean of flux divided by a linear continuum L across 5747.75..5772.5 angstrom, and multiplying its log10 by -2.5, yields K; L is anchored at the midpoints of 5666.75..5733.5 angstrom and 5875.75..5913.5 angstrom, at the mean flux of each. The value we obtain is -0.06 mag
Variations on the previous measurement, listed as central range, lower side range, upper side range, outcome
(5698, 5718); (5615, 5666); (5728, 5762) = 0.03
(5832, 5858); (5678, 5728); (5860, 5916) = -0.10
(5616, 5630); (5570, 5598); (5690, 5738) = 0.03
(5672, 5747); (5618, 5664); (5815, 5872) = -0.03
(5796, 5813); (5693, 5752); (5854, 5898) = -0.05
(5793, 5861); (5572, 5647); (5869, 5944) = -0.06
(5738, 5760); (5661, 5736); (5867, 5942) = -0.06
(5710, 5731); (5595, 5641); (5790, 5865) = -0.03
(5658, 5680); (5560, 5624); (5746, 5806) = 0.01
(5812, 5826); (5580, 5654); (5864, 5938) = -0.03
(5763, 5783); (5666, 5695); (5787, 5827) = -0.03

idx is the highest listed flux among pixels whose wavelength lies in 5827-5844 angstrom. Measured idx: 41.4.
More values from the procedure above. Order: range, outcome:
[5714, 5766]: 41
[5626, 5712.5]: 40.1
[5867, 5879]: 37.5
